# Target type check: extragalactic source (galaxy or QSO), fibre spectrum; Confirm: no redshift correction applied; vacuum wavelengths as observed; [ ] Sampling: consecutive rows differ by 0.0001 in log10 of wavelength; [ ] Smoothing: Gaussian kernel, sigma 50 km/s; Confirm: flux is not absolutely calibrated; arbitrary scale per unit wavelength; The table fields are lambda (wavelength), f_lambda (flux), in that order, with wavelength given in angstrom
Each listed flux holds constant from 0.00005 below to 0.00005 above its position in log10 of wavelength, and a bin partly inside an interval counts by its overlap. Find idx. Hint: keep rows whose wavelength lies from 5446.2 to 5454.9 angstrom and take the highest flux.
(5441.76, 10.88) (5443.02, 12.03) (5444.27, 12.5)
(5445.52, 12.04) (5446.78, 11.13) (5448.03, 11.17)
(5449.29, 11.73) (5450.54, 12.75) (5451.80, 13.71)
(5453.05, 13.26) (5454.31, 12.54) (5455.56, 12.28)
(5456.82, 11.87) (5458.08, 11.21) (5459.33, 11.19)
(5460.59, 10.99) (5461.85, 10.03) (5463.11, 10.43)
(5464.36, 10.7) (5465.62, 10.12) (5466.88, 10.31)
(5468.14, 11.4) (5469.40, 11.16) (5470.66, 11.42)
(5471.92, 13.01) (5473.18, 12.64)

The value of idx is 13.71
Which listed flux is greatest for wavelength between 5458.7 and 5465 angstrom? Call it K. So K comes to 11.19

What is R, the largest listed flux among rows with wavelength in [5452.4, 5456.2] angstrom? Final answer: 13.26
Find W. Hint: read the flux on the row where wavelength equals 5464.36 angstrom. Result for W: 10.7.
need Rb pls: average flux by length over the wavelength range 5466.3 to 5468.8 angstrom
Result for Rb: 10.9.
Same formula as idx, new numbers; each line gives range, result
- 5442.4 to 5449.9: 12.5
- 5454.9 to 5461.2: 12.28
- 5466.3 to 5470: 11.4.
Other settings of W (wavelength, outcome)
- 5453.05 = 13.26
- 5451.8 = 13.71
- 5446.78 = 11.13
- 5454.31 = 12.54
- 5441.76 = 10.88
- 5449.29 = 11.73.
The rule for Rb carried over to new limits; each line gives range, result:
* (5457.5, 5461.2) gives 11.1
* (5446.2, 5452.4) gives 12.1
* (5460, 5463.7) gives 10.5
